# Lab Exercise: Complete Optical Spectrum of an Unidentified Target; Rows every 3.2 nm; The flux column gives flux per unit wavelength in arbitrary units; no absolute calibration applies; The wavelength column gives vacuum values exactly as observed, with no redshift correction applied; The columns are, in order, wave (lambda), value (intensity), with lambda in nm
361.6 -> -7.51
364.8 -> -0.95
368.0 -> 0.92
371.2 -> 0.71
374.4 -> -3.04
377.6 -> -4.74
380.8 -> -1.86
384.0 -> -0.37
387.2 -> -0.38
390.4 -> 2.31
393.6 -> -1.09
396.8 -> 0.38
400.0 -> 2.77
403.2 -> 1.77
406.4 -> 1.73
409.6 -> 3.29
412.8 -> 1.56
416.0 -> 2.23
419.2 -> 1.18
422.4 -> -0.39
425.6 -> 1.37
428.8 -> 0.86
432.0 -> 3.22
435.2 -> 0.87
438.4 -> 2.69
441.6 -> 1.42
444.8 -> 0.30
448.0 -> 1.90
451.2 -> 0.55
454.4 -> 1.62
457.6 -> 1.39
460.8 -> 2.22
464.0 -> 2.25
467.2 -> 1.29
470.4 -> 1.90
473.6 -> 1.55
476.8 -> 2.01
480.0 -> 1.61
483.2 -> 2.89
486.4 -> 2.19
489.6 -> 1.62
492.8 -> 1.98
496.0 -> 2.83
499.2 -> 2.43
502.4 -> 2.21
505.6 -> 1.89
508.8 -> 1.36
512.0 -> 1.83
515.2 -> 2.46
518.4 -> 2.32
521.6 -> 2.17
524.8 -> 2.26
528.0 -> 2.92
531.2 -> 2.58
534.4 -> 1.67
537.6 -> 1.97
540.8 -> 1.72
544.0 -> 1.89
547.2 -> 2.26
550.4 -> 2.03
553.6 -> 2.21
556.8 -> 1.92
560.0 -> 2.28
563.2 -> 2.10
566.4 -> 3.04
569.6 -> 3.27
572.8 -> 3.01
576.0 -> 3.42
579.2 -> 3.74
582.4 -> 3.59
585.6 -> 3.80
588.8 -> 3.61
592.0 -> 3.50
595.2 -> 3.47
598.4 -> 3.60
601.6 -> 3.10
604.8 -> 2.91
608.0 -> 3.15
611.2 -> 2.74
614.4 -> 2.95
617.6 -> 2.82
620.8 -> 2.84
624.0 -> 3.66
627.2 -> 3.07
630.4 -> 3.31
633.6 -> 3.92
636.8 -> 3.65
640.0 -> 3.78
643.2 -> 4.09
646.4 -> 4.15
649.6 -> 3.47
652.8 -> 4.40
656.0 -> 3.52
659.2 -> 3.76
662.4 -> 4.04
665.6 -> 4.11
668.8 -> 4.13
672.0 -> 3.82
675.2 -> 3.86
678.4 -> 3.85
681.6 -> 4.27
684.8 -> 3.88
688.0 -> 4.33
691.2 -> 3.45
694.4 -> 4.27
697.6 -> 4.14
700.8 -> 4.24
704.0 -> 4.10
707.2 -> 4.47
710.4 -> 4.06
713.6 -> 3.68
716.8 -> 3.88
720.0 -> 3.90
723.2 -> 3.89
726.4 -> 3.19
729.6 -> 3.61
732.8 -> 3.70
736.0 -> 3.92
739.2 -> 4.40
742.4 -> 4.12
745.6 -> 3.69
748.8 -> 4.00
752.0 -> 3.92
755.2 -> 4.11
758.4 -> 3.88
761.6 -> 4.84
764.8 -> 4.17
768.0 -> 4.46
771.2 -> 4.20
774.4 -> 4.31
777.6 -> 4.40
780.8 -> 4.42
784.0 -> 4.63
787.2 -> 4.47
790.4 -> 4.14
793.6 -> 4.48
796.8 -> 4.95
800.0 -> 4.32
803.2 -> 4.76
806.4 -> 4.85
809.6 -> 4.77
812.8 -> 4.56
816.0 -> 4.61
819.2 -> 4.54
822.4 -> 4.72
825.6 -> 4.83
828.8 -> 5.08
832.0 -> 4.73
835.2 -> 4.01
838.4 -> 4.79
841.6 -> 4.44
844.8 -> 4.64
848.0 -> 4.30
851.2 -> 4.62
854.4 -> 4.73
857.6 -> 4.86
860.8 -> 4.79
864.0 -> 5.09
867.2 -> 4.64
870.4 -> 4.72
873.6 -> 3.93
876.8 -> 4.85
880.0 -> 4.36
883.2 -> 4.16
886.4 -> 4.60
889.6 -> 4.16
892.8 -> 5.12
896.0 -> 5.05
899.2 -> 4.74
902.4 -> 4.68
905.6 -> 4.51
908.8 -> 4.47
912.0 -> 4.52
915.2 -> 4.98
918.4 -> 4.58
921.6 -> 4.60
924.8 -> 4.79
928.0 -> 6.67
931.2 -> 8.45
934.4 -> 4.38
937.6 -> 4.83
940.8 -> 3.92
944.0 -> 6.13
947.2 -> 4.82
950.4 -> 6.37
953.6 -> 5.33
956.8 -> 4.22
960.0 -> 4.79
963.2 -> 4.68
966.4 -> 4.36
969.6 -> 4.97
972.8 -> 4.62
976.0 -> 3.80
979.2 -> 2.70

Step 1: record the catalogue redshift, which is 0.416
